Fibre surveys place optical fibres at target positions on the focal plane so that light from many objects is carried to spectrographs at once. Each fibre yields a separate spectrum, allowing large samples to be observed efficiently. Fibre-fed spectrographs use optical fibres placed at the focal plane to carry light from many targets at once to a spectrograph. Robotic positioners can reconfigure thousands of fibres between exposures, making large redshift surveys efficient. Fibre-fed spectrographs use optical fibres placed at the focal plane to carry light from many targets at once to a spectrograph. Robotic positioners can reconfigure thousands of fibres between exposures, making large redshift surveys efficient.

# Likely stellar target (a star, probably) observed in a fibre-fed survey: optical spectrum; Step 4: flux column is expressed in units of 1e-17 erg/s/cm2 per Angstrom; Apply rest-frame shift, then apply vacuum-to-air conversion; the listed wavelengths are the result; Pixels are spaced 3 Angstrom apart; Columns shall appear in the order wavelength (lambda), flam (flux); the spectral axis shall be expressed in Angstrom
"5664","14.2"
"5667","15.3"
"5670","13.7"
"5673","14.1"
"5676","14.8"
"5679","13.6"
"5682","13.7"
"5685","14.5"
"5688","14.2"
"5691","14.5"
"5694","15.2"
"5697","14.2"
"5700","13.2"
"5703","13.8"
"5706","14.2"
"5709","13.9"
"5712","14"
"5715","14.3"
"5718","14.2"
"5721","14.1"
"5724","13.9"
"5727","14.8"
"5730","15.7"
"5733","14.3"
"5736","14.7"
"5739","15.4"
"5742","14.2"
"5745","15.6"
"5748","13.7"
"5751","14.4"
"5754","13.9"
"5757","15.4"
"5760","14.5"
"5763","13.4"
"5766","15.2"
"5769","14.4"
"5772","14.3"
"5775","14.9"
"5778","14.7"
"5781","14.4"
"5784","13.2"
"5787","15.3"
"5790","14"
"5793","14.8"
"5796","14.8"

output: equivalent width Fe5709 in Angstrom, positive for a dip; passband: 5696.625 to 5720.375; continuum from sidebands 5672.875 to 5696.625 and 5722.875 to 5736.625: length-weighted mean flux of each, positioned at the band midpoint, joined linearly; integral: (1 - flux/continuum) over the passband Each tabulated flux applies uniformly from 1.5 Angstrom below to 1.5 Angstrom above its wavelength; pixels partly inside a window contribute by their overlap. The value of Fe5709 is 0.91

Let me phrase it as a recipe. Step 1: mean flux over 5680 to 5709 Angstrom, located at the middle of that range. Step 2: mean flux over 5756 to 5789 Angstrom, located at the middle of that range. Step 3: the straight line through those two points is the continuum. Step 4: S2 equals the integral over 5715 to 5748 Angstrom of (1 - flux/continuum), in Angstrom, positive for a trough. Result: -0.7 Angstrom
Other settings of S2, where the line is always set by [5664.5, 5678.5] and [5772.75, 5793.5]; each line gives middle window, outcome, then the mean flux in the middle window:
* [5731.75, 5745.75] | -0.4 Angstrom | 14.8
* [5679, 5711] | 0.6 Angstrom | 14.1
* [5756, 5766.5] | -0.1 Angstrom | 14.5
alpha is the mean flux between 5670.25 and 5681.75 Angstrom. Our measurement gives 14.1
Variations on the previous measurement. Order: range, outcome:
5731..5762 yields 14.6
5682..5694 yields 14.4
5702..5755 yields 14.4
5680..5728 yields 14.2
